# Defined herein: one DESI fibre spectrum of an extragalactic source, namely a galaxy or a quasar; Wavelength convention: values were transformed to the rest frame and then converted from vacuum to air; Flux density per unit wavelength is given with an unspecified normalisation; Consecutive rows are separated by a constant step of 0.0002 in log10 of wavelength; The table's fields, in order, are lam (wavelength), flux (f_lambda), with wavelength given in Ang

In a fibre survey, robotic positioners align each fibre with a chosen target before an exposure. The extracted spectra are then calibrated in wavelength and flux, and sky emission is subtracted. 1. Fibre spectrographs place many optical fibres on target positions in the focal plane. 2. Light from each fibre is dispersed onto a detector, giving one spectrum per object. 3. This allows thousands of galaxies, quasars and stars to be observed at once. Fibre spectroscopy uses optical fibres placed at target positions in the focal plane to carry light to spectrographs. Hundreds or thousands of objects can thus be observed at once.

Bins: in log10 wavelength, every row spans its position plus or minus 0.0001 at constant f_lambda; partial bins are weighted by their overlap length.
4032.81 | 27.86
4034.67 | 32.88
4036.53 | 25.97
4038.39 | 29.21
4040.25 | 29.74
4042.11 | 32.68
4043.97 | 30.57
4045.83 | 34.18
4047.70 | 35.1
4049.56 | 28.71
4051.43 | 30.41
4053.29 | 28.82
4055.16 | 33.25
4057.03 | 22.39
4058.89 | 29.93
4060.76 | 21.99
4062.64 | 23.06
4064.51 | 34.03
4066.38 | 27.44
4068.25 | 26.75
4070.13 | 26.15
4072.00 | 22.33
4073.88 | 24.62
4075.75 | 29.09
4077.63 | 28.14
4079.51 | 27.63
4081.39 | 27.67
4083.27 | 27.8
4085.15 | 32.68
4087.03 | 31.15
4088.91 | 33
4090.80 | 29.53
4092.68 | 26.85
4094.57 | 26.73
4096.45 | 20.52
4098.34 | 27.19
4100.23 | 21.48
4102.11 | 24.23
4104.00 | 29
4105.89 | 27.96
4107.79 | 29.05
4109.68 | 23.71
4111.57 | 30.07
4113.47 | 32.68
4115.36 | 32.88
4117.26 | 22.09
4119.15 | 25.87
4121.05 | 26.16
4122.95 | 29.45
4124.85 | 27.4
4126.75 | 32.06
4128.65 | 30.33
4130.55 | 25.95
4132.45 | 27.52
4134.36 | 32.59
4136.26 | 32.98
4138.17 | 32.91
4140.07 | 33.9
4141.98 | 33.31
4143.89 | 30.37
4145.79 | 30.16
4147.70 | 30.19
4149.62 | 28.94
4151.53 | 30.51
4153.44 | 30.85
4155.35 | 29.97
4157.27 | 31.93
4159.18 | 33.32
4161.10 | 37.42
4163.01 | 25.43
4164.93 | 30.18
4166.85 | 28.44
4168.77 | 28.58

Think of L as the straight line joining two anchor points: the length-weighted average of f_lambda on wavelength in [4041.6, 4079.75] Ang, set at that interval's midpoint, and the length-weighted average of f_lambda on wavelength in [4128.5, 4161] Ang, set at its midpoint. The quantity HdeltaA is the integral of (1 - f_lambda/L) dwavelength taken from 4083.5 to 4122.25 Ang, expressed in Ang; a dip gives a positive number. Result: 2.7 Ang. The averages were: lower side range 28.4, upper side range 31.1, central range 27.7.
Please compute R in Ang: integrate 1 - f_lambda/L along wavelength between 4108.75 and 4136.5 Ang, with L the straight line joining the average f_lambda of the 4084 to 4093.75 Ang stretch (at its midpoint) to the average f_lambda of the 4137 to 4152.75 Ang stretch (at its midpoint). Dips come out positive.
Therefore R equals 2.1 Ang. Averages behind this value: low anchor 30.5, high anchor 31.3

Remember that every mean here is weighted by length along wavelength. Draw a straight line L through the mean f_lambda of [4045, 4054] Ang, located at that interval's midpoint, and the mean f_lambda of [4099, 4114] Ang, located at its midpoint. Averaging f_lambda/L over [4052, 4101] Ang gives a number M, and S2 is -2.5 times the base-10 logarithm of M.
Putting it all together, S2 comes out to 0.08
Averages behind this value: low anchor 31.5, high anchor 27.1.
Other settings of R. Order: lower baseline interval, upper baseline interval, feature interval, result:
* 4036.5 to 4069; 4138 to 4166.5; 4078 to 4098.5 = 1.1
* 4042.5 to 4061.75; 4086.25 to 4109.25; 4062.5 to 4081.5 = 0.9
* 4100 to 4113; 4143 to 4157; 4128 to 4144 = -1.1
